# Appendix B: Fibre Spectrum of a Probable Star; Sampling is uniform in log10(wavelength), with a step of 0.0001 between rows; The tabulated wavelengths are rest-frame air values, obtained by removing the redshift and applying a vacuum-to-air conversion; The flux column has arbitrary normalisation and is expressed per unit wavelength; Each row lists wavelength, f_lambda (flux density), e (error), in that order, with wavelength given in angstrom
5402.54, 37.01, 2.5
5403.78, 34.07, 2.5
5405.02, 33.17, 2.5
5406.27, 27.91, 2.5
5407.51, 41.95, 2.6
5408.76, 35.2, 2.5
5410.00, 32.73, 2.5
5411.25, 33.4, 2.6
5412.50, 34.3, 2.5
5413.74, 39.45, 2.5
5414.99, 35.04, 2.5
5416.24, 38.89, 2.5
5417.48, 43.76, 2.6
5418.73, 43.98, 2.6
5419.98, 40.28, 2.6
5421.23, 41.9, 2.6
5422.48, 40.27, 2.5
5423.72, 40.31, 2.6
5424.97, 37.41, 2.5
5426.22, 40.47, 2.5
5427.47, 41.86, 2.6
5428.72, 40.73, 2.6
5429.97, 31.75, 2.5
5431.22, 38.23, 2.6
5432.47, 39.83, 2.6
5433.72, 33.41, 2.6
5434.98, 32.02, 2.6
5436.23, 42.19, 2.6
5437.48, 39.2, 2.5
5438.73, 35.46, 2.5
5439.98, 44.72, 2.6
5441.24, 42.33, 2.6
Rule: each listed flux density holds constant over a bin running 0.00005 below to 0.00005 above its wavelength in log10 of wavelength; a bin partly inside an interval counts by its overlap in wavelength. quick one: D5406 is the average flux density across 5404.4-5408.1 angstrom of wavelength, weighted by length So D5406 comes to 34.3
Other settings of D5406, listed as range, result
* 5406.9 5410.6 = 36.6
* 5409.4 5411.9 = 33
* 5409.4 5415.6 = 35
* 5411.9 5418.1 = 38.3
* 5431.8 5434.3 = 36.7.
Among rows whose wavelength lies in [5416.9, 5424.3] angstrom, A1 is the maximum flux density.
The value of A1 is 43.98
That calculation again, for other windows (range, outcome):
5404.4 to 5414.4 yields 41.95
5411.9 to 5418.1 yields 43.76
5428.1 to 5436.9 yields 42.19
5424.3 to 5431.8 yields 41.86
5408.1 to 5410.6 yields 35.2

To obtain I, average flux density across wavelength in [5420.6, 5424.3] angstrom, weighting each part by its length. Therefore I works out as 40.9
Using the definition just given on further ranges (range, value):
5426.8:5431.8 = 38.2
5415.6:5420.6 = 41.7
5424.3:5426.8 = 38.9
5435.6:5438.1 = 40.7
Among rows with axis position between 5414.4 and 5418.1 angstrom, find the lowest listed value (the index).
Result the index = 35.04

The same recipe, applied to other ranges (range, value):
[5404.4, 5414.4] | 27.91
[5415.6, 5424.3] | 38.89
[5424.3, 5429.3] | 37.41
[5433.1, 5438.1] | 32.02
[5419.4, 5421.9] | 40.28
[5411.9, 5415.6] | 34.3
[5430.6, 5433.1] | 38.23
